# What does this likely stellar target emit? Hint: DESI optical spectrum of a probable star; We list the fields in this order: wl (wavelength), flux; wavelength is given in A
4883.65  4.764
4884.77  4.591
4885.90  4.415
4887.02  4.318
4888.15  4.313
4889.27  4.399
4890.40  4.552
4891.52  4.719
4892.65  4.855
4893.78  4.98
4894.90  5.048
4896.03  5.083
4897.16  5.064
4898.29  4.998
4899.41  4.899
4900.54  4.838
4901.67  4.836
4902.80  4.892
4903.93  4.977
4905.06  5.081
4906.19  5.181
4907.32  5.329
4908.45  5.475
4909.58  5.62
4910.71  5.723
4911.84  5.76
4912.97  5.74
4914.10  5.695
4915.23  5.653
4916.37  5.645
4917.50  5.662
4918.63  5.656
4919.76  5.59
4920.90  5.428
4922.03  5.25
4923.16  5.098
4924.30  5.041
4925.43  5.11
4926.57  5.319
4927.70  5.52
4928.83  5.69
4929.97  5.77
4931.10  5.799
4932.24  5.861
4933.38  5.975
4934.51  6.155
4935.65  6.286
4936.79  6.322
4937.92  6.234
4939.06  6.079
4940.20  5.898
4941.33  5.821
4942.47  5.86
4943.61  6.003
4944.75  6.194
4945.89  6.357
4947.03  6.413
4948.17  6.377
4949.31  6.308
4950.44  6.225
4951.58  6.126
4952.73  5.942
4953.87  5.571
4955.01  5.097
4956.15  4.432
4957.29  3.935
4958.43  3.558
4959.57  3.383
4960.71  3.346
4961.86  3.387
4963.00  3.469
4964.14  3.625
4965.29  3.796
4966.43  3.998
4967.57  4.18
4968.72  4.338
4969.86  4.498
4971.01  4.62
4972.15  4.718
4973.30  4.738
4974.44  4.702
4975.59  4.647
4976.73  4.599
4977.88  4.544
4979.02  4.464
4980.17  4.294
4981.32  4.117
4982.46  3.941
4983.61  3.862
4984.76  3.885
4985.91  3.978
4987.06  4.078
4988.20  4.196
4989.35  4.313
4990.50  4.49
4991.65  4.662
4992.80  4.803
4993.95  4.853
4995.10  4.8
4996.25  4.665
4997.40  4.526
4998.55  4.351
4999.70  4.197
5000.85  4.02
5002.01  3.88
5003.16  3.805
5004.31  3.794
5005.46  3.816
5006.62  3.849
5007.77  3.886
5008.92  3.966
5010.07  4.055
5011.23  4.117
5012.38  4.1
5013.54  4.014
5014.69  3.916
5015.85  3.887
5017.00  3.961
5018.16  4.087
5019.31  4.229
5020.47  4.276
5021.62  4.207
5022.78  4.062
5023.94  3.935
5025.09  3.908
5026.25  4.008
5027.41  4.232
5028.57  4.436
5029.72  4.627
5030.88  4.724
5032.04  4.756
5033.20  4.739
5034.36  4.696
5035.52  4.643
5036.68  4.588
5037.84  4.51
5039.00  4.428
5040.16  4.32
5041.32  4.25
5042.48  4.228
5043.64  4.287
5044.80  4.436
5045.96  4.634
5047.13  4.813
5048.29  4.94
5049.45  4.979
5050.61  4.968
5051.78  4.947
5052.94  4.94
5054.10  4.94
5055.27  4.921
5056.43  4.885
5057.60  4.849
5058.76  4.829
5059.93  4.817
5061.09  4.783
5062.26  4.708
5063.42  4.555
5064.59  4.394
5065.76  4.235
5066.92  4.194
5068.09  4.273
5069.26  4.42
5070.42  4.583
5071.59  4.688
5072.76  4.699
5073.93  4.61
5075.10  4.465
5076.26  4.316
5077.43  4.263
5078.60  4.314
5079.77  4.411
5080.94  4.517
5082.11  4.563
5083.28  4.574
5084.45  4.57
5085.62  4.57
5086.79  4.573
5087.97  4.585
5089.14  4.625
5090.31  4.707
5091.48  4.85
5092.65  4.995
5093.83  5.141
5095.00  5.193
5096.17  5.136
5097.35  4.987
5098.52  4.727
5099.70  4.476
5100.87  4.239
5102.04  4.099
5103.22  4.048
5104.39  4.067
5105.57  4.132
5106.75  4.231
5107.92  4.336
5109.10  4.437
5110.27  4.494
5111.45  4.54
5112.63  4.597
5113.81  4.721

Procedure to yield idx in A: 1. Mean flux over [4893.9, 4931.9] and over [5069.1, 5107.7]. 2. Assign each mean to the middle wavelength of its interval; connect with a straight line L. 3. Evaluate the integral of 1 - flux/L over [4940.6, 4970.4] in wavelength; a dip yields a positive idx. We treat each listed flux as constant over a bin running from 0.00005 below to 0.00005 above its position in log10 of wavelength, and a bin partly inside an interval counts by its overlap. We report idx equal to 1.3 A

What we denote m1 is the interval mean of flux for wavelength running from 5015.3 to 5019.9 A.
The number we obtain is 4.04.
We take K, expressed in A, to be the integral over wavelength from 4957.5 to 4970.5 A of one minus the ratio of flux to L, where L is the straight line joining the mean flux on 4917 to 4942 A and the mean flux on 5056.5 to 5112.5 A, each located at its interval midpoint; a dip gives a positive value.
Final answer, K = 4.0 A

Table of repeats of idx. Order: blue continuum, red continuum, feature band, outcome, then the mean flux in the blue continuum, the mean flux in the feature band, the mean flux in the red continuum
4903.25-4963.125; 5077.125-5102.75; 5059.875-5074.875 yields 0.8 A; 5.47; 4.52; 4.64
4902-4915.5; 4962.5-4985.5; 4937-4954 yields -4.8 A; 5.41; 6.11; 4.25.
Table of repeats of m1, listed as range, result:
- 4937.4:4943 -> 5.98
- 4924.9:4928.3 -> 5.33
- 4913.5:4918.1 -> 5.66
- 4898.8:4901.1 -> 4.88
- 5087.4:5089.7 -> 4.61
